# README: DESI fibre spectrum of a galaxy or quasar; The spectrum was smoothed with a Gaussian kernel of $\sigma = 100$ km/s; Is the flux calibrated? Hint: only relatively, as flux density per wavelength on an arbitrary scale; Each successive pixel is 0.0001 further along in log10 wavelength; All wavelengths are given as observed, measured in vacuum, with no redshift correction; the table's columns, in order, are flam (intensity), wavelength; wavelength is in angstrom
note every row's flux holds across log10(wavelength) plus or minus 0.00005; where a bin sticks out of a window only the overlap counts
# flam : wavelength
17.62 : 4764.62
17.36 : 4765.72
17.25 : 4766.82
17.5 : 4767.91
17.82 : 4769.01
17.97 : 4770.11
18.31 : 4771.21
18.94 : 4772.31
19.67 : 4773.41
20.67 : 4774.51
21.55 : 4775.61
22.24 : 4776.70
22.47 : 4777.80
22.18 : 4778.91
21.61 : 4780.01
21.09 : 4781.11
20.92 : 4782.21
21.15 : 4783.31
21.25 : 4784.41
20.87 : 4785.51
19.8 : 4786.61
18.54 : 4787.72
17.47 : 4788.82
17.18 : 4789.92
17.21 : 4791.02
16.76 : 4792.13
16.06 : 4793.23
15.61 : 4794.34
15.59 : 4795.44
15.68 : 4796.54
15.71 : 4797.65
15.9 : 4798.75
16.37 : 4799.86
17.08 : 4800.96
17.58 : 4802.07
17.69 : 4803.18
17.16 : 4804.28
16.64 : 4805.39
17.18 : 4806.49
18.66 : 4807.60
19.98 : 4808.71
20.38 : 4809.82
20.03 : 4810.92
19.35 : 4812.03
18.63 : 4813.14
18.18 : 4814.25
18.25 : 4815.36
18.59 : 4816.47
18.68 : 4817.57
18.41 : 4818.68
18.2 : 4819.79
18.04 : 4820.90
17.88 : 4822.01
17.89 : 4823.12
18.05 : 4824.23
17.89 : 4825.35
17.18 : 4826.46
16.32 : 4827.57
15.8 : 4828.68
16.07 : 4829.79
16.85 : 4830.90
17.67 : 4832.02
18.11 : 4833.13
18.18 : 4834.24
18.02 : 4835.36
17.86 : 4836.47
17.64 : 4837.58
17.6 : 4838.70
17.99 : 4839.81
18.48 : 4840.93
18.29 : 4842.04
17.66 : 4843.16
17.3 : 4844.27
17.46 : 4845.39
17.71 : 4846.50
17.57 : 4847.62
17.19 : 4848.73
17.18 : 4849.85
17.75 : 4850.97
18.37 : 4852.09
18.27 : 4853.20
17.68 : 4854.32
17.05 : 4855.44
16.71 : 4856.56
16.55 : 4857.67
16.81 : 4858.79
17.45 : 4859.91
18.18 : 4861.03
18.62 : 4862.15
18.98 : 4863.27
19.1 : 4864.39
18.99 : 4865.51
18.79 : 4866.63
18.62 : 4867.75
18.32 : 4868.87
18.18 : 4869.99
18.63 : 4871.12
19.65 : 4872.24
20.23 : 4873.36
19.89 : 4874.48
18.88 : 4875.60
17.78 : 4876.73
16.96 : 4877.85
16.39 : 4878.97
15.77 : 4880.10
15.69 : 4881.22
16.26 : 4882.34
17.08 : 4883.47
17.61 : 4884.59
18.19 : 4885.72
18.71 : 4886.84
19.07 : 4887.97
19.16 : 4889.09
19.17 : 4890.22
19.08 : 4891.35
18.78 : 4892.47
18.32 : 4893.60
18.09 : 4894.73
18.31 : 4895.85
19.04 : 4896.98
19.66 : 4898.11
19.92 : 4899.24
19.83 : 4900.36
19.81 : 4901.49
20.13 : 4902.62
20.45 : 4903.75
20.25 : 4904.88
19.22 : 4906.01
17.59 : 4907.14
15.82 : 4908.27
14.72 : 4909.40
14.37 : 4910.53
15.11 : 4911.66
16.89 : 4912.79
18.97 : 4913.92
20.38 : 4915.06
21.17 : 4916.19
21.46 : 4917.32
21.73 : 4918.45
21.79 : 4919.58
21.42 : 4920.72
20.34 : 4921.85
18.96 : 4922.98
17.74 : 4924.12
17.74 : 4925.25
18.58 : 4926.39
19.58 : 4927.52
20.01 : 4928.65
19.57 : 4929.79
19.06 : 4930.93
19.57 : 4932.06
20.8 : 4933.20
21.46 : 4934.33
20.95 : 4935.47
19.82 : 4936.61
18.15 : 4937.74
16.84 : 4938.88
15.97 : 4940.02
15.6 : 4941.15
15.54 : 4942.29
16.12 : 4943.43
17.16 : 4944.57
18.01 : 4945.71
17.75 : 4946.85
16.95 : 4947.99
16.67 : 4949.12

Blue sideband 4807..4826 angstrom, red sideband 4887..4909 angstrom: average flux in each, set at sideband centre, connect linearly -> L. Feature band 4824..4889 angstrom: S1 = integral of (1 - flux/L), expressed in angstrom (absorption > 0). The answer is 3.5 angstrom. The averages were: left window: 18.6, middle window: 17.8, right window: 19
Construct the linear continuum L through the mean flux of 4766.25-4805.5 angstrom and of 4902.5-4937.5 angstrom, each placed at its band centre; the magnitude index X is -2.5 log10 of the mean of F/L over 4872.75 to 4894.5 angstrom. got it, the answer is 0.06 mag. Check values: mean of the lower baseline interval 18.6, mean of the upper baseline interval 19.2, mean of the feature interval 18.1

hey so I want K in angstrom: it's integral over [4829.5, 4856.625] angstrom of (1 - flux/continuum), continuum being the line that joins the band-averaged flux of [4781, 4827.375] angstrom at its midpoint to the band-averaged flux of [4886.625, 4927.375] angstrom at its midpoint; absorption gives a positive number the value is 1.1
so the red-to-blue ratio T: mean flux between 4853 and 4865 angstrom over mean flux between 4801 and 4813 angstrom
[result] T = 1.0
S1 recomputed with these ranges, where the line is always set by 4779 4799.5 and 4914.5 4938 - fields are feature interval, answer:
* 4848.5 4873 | 1.45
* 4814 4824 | 0.25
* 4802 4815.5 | 0.06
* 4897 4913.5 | 1.34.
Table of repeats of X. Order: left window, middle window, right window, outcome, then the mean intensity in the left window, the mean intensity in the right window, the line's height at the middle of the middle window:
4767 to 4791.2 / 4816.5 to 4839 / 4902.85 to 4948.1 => 0.11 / 19.8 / 18.6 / 19.4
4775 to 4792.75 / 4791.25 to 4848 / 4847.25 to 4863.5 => 0.07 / 20.1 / 17.6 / 18.9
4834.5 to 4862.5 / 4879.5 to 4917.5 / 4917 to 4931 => 0.05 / 17.7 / 19.8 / 19.1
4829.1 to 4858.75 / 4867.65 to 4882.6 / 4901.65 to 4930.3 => 0.01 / 17.6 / 19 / 18.2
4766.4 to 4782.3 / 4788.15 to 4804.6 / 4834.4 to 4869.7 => 0.17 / 20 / 17.9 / 19.4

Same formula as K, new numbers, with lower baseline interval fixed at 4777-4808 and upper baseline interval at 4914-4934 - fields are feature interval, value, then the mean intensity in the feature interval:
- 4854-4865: 0.8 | 17.7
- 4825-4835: 0.9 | 17.1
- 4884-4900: 0.6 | 18.8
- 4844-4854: 0.7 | 17.7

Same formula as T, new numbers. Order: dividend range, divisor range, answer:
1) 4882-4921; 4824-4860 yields 1.07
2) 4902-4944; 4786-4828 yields 1.06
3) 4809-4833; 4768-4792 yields 0.91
